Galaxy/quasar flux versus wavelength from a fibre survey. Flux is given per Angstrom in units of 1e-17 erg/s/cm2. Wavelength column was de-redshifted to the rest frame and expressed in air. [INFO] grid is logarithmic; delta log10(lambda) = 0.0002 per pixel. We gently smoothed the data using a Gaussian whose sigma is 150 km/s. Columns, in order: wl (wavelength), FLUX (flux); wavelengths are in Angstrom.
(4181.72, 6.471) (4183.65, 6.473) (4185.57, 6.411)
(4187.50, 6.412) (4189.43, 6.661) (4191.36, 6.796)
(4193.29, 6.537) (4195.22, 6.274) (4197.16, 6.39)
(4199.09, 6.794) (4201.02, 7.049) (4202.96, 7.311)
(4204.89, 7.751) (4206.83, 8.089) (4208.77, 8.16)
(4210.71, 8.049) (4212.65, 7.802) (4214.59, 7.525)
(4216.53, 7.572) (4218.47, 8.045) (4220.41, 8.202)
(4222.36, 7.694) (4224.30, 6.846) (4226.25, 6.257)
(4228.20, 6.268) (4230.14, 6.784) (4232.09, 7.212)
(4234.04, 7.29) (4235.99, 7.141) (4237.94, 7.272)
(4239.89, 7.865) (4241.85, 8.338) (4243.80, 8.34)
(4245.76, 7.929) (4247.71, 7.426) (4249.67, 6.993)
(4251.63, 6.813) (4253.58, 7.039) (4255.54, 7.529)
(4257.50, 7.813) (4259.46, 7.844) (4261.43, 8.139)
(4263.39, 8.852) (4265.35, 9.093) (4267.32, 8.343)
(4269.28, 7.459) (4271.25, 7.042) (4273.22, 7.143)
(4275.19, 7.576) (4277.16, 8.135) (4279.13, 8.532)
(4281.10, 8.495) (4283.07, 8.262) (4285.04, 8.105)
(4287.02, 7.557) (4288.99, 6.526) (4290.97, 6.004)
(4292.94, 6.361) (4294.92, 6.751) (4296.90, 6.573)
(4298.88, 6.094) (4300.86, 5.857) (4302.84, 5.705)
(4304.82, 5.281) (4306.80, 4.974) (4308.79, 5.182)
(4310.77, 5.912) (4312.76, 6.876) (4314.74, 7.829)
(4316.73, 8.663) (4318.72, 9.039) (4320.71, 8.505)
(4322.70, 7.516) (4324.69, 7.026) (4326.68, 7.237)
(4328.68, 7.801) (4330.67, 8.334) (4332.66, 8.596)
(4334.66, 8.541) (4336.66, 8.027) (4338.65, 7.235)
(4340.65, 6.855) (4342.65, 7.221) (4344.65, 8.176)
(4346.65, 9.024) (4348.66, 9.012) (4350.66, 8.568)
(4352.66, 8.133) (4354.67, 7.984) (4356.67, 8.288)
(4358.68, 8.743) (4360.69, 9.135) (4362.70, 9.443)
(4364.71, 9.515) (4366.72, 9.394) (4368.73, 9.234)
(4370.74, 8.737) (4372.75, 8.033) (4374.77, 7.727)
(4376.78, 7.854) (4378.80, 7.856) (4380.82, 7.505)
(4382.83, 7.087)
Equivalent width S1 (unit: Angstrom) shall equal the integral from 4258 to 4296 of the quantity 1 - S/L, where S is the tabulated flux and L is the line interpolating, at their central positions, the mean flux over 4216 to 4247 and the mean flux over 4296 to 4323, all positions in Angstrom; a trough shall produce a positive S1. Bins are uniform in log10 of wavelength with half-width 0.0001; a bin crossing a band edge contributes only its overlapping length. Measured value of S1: -3.69 Angstrom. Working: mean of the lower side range 7.44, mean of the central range 7.69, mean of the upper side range 6.7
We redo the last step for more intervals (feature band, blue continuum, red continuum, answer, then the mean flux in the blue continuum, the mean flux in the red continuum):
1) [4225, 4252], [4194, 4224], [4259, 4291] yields 1.3 Angstrom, 7.49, 7.88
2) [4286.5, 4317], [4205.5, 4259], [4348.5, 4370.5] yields 7.1 Angstrom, 7.5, 8.85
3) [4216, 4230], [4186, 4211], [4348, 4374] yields 0.2 Angstrom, 7.06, 8.77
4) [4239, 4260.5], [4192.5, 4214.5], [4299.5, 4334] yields -1.2 Angstrom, 7.31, 7.08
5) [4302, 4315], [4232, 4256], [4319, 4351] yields 3.3 Angstrom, 7.49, 7.99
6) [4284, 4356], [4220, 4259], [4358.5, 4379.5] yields 7.8 Angstrom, 7.35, 8.71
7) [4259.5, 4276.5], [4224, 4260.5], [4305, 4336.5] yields -1.4 Angstrom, 7.33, 7.43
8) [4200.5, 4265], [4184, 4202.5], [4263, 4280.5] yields -2.4 Angstrom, 6.61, 8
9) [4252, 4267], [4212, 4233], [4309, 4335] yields -1.1 Angstrom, 7.29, 7.74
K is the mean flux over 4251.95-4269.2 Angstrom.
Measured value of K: 8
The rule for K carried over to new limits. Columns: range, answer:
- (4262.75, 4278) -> 7.93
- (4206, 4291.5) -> 7.63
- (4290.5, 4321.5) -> 6.6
